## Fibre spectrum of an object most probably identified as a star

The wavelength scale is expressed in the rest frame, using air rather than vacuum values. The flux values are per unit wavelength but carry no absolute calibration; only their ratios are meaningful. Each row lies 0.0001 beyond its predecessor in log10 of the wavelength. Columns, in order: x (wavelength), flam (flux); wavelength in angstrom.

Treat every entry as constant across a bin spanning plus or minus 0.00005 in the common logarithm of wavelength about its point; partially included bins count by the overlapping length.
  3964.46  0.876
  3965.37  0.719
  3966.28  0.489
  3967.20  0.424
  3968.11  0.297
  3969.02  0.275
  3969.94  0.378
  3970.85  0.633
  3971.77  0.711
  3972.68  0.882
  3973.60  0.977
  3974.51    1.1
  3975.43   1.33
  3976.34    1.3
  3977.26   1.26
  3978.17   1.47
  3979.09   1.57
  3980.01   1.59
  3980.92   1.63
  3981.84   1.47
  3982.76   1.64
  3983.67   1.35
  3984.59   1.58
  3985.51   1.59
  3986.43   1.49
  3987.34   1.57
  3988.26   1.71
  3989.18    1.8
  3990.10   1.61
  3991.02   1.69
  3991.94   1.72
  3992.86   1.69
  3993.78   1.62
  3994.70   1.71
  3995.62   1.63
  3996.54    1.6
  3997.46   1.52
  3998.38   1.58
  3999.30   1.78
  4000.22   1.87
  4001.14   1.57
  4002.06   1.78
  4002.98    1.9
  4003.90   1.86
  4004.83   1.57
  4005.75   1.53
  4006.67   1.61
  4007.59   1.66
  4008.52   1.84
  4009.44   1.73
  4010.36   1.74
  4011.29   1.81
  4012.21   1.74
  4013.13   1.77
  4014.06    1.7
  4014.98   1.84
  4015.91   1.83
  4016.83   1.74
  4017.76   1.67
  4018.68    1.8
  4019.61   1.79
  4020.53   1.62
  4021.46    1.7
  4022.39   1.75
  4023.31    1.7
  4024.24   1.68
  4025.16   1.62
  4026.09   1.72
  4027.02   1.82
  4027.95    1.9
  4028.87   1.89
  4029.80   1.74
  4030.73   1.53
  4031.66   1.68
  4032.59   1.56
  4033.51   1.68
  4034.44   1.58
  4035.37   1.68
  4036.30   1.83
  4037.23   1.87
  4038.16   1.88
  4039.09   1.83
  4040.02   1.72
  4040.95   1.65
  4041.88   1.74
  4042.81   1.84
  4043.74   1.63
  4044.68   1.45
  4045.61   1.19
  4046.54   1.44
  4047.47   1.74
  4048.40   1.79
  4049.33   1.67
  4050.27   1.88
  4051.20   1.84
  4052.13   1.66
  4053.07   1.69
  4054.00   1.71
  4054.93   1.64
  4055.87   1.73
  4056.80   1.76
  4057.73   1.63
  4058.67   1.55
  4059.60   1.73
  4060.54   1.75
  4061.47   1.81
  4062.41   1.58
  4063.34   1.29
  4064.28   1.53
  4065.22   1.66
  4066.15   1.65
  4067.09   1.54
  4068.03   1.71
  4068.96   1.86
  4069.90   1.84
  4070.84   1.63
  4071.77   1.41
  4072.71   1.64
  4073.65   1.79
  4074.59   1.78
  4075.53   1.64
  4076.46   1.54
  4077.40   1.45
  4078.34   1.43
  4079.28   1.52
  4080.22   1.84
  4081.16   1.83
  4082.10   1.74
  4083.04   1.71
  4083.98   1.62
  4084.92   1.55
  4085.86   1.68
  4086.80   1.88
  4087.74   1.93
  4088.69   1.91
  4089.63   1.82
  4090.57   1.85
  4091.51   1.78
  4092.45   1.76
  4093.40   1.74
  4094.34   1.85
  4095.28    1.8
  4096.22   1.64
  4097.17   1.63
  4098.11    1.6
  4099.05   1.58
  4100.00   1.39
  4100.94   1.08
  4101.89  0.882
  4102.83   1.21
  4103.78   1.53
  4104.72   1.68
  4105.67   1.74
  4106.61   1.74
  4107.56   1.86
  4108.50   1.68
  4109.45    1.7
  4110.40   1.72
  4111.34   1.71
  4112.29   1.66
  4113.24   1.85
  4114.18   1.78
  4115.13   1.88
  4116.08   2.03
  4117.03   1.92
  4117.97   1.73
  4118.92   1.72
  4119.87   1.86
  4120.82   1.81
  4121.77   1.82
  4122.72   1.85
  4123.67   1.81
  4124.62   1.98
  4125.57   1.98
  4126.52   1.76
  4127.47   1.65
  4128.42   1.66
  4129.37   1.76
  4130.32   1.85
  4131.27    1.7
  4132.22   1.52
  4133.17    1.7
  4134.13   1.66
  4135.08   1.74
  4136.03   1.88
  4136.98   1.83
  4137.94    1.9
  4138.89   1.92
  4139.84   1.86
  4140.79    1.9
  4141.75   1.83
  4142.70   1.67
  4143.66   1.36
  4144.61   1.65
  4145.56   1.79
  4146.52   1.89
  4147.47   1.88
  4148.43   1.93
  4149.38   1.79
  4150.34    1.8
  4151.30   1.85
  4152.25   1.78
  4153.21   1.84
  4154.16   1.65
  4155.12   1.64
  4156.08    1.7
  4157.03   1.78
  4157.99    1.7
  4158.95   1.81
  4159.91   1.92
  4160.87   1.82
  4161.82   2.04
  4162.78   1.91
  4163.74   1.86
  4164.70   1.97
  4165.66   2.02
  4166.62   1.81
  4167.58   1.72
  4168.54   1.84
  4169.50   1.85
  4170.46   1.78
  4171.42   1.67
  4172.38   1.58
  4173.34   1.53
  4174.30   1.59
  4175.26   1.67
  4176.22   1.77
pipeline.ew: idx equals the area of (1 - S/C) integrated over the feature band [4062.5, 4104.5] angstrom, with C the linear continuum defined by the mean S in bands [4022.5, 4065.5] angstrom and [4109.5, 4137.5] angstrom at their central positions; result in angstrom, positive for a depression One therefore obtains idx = 2.5 angstrom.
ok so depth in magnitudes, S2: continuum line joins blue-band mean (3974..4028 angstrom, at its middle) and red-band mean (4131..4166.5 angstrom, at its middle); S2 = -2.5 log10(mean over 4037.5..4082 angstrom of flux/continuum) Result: 0.03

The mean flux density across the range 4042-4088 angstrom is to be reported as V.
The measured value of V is 1.66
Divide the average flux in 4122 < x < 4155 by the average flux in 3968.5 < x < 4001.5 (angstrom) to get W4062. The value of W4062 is 1.26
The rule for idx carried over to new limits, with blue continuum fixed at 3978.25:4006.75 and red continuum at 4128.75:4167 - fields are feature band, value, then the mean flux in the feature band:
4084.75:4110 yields 1.39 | 1.65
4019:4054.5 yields -0.41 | 1.7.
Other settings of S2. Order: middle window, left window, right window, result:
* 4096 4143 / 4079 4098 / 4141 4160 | 0.02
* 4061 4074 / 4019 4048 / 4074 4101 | 0.03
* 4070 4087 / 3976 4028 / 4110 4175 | 0.05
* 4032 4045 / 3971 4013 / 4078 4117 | -0.06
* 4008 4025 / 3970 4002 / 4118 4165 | -0.14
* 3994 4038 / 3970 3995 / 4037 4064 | -0.12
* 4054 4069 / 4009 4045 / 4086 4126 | 0.05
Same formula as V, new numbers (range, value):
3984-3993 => 1.64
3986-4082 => 1.69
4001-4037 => 1.72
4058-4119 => 1.67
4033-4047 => 1.67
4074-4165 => 1.74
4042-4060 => 1.66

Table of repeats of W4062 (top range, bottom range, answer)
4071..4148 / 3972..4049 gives 1.05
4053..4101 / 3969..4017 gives 1.09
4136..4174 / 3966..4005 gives 1.30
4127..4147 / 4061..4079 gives 1.08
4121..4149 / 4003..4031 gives 1.03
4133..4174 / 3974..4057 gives 1.08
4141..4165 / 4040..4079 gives 1.09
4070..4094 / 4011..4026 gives 0.98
